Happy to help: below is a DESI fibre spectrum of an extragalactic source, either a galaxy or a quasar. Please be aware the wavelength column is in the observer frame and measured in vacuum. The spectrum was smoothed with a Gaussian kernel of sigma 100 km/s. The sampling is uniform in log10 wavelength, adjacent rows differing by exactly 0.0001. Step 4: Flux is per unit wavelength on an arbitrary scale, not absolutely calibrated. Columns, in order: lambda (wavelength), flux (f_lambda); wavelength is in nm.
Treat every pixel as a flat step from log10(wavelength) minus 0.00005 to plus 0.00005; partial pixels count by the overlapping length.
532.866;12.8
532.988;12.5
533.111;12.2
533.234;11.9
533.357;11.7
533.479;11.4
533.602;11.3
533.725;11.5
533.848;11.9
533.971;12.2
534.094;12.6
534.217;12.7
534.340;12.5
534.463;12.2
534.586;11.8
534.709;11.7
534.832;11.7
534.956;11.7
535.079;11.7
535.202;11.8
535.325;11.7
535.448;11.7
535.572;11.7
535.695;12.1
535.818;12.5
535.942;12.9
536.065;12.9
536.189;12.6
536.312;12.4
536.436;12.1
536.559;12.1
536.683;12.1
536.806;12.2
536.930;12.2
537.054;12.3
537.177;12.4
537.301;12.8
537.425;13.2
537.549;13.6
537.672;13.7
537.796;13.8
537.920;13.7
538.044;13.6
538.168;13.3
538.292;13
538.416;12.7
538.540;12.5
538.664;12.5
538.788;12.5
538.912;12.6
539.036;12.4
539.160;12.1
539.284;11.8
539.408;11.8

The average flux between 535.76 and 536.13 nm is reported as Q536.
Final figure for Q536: 12.7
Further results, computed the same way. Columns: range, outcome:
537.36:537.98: 13.6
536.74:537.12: 12.3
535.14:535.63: 11.7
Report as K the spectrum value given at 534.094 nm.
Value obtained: 12.6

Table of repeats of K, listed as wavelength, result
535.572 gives 11.7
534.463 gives 12.2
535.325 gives 11.7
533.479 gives 11.4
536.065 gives 12.9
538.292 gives 13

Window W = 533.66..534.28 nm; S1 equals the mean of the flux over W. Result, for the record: 12.2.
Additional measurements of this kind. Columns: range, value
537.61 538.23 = 13.6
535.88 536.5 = 12.6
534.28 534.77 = 12.1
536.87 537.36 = 12.4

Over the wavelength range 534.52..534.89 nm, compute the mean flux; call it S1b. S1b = 11.7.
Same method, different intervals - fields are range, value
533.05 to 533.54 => 11.8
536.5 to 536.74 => 12.1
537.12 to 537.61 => 13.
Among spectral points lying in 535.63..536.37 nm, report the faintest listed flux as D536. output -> 12.1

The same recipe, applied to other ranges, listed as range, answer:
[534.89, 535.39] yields 11.7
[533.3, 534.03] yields 11.3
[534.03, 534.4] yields 12.5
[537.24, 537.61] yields 12.8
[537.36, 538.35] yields 13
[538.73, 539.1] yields 12.4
